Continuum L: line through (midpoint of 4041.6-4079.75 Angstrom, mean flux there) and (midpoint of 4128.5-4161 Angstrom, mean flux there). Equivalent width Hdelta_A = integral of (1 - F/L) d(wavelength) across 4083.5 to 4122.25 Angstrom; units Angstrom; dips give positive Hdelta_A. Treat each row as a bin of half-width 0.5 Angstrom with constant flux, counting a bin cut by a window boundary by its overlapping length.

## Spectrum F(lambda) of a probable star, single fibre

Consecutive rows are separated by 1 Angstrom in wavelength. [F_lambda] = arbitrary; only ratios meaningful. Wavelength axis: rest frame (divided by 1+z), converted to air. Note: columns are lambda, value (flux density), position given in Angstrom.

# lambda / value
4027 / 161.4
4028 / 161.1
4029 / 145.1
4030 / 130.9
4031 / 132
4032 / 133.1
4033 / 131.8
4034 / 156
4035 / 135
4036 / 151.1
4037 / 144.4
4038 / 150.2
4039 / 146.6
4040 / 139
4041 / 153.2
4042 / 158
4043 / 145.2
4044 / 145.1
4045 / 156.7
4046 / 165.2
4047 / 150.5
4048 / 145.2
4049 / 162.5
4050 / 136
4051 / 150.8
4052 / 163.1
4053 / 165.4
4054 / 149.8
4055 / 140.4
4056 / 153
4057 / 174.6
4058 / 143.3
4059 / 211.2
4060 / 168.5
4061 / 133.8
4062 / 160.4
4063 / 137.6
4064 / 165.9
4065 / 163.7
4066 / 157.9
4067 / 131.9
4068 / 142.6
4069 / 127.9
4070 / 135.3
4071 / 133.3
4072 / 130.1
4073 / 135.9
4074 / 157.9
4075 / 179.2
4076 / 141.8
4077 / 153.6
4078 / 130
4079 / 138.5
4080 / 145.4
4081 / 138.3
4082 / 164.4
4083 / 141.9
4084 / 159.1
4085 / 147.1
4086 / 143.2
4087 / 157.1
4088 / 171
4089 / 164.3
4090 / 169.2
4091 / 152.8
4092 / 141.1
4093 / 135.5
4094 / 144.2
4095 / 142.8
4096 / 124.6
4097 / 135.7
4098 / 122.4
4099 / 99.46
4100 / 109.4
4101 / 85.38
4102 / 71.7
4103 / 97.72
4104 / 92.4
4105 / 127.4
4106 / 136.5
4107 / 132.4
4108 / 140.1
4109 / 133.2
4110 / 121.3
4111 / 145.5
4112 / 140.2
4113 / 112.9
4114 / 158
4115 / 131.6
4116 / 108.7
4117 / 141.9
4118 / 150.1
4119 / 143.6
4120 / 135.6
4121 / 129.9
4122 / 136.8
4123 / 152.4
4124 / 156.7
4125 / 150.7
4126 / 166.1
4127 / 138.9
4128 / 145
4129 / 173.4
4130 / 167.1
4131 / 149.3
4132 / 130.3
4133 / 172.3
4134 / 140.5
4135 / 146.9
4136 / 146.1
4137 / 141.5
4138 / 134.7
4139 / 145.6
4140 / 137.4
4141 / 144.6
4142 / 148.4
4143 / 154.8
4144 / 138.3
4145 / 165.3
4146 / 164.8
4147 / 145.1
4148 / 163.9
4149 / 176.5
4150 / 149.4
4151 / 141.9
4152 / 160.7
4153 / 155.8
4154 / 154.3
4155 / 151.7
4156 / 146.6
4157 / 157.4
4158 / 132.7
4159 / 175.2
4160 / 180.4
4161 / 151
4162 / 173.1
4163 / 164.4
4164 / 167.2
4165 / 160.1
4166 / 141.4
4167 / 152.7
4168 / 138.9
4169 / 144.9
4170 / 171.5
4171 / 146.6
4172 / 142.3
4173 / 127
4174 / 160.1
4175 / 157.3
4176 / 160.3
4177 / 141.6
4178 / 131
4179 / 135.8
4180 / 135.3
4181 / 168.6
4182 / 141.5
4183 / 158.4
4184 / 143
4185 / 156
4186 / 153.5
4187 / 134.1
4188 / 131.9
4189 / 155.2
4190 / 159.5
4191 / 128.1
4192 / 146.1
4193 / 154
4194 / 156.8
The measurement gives 4.81 Angstrom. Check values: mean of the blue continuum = 151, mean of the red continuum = 153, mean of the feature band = 133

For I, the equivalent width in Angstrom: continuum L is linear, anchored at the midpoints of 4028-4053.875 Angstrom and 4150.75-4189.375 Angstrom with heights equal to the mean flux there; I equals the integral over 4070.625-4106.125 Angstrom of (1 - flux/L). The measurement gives 3.0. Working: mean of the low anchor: 148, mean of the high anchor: 151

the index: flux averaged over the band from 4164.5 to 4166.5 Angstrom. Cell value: 151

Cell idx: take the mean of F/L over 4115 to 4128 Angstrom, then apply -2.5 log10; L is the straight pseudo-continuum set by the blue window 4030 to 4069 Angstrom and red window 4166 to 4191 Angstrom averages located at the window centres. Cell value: 0.05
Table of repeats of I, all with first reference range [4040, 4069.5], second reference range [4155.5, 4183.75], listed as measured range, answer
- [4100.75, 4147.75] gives 4.1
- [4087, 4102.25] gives 2.0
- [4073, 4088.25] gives 0.3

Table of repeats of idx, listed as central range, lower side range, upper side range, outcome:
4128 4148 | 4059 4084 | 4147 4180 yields 0.01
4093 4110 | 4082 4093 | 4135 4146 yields 0.27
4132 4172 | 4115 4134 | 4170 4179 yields -0.05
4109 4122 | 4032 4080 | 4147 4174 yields 0.13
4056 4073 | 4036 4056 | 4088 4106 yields -0.06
